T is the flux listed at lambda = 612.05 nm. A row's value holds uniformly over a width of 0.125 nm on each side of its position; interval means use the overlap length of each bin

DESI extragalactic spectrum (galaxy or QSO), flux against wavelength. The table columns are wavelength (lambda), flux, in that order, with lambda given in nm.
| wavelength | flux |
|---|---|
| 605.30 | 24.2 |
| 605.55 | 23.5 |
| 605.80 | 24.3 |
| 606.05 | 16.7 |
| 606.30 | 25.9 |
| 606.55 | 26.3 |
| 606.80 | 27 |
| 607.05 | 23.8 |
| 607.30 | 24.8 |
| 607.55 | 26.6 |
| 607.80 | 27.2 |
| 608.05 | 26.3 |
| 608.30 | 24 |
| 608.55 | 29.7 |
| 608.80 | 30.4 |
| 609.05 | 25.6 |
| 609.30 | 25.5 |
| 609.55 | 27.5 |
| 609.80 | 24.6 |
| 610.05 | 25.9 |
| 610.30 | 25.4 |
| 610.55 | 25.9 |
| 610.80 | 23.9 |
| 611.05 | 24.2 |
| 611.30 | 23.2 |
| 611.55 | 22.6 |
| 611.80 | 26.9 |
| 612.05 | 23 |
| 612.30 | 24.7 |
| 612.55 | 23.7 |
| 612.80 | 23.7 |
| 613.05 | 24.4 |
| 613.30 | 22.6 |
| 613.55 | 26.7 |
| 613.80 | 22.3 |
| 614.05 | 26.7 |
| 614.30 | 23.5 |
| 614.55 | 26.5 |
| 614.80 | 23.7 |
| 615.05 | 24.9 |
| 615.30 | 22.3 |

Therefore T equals 23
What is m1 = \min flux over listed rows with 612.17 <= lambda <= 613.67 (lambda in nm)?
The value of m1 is 22.6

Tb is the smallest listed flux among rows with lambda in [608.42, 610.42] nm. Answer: 24.6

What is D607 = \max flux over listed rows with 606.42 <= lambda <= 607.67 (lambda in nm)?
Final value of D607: 27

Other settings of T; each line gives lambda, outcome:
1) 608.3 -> 24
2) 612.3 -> 24.7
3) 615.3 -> 22.3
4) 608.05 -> 26.3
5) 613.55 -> 26.7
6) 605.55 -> 23.5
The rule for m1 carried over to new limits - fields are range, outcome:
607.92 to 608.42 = 24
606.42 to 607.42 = 23.8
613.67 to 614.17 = 22.3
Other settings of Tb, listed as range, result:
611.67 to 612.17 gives 23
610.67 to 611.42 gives 23.2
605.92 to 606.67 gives 16.7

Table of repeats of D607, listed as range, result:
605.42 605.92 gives 24.3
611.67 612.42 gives 26.9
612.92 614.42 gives 26.7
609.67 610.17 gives 25.9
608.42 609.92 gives 30.4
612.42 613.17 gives 24.4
